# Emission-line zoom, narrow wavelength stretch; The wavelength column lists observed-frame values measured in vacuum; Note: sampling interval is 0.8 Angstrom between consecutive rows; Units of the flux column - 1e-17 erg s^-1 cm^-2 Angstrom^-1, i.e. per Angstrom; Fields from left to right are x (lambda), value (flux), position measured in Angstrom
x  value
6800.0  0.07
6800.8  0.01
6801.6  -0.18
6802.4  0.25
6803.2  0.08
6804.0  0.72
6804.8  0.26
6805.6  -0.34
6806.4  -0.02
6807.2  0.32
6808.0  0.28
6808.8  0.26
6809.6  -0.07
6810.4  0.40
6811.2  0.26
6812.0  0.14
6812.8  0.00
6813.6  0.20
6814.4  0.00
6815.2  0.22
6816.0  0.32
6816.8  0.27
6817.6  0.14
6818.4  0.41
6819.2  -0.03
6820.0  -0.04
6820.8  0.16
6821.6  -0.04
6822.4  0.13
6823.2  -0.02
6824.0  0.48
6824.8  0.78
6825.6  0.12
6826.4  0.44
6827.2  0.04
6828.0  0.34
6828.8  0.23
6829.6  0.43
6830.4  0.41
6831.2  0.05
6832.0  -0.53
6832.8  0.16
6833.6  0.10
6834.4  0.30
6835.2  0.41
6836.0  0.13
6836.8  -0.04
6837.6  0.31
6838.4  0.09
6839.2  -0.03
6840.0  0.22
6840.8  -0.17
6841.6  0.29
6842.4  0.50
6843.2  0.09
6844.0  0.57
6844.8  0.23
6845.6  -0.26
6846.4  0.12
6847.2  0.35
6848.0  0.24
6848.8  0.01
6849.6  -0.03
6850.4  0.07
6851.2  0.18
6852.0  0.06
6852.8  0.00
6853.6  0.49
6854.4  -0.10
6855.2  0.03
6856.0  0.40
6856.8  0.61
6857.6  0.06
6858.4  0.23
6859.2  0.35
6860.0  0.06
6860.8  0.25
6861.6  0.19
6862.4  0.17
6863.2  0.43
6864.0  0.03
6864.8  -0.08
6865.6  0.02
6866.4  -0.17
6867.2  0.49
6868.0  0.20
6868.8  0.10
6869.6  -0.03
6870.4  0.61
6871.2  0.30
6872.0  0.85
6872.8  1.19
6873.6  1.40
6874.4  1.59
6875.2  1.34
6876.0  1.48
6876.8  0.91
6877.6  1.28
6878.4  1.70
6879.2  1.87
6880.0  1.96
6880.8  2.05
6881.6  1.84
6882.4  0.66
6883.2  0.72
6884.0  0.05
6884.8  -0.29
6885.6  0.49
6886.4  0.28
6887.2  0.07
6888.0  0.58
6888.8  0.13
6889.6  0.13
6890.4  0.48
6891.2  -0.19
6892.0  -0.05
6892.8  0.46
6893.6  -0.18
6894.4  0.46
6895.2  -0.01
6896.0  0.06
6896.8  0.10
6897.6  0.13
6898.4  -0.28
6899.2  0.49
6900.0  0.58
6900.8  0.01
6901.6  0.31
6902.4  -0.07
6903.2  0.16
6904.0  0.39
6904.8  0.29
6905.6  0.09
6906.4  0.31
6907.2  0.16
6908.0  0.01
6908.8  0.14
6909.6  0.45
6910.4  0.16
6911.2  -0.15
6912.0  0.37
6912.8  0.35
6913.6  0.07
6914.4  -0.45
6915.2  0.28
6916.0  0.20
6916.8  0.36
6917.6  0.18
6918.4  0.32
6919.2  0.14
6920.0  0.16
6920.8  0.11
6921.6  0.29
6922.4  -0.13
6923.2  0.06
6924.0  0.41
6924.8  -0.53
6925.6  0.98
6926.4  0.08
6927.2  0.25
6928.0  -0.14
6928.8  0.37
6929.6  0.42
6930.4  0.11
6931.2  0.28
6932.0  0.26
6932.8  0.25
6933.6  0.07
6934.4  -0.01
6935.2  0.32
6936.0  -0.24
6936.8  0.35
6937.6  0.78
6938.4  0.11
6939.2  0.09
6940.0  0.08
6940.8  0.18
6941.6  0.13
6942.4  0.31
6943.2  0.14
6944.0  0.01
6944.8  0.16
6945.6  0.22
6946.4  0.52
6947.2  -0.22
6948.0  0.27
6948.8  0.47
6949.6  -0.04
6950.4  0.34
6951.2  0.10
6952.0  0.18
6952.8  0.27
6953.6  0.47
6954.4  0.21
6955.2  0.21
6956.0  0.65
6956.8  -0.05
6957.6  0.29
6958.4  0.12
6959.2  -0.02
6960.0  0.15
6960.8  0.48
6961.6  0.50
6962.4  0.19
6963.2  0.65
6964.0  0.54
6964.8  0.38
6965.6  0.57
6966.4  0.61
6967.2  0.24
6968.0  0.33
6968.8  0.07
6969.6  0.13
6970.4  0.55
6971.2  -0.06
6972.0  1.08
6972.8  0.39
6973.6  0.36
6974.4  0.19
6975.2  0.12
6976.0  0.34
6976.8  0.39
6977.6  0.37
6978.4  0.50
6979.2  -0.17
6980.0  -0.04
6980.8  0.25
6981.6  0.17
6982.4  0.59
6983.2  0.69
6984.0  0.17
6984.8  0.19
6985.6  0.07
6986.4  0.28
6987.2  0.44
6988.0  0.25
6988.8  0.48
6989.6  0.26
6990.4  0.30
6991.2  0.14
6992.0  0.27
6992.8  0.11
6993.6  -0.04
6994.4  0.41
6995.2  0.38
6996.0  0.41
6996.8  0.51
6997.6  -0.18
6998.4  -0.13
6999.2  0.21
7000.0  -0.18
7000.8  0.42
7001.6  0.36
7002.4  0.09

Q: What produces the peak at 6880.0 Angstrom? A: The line [O II] 3727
